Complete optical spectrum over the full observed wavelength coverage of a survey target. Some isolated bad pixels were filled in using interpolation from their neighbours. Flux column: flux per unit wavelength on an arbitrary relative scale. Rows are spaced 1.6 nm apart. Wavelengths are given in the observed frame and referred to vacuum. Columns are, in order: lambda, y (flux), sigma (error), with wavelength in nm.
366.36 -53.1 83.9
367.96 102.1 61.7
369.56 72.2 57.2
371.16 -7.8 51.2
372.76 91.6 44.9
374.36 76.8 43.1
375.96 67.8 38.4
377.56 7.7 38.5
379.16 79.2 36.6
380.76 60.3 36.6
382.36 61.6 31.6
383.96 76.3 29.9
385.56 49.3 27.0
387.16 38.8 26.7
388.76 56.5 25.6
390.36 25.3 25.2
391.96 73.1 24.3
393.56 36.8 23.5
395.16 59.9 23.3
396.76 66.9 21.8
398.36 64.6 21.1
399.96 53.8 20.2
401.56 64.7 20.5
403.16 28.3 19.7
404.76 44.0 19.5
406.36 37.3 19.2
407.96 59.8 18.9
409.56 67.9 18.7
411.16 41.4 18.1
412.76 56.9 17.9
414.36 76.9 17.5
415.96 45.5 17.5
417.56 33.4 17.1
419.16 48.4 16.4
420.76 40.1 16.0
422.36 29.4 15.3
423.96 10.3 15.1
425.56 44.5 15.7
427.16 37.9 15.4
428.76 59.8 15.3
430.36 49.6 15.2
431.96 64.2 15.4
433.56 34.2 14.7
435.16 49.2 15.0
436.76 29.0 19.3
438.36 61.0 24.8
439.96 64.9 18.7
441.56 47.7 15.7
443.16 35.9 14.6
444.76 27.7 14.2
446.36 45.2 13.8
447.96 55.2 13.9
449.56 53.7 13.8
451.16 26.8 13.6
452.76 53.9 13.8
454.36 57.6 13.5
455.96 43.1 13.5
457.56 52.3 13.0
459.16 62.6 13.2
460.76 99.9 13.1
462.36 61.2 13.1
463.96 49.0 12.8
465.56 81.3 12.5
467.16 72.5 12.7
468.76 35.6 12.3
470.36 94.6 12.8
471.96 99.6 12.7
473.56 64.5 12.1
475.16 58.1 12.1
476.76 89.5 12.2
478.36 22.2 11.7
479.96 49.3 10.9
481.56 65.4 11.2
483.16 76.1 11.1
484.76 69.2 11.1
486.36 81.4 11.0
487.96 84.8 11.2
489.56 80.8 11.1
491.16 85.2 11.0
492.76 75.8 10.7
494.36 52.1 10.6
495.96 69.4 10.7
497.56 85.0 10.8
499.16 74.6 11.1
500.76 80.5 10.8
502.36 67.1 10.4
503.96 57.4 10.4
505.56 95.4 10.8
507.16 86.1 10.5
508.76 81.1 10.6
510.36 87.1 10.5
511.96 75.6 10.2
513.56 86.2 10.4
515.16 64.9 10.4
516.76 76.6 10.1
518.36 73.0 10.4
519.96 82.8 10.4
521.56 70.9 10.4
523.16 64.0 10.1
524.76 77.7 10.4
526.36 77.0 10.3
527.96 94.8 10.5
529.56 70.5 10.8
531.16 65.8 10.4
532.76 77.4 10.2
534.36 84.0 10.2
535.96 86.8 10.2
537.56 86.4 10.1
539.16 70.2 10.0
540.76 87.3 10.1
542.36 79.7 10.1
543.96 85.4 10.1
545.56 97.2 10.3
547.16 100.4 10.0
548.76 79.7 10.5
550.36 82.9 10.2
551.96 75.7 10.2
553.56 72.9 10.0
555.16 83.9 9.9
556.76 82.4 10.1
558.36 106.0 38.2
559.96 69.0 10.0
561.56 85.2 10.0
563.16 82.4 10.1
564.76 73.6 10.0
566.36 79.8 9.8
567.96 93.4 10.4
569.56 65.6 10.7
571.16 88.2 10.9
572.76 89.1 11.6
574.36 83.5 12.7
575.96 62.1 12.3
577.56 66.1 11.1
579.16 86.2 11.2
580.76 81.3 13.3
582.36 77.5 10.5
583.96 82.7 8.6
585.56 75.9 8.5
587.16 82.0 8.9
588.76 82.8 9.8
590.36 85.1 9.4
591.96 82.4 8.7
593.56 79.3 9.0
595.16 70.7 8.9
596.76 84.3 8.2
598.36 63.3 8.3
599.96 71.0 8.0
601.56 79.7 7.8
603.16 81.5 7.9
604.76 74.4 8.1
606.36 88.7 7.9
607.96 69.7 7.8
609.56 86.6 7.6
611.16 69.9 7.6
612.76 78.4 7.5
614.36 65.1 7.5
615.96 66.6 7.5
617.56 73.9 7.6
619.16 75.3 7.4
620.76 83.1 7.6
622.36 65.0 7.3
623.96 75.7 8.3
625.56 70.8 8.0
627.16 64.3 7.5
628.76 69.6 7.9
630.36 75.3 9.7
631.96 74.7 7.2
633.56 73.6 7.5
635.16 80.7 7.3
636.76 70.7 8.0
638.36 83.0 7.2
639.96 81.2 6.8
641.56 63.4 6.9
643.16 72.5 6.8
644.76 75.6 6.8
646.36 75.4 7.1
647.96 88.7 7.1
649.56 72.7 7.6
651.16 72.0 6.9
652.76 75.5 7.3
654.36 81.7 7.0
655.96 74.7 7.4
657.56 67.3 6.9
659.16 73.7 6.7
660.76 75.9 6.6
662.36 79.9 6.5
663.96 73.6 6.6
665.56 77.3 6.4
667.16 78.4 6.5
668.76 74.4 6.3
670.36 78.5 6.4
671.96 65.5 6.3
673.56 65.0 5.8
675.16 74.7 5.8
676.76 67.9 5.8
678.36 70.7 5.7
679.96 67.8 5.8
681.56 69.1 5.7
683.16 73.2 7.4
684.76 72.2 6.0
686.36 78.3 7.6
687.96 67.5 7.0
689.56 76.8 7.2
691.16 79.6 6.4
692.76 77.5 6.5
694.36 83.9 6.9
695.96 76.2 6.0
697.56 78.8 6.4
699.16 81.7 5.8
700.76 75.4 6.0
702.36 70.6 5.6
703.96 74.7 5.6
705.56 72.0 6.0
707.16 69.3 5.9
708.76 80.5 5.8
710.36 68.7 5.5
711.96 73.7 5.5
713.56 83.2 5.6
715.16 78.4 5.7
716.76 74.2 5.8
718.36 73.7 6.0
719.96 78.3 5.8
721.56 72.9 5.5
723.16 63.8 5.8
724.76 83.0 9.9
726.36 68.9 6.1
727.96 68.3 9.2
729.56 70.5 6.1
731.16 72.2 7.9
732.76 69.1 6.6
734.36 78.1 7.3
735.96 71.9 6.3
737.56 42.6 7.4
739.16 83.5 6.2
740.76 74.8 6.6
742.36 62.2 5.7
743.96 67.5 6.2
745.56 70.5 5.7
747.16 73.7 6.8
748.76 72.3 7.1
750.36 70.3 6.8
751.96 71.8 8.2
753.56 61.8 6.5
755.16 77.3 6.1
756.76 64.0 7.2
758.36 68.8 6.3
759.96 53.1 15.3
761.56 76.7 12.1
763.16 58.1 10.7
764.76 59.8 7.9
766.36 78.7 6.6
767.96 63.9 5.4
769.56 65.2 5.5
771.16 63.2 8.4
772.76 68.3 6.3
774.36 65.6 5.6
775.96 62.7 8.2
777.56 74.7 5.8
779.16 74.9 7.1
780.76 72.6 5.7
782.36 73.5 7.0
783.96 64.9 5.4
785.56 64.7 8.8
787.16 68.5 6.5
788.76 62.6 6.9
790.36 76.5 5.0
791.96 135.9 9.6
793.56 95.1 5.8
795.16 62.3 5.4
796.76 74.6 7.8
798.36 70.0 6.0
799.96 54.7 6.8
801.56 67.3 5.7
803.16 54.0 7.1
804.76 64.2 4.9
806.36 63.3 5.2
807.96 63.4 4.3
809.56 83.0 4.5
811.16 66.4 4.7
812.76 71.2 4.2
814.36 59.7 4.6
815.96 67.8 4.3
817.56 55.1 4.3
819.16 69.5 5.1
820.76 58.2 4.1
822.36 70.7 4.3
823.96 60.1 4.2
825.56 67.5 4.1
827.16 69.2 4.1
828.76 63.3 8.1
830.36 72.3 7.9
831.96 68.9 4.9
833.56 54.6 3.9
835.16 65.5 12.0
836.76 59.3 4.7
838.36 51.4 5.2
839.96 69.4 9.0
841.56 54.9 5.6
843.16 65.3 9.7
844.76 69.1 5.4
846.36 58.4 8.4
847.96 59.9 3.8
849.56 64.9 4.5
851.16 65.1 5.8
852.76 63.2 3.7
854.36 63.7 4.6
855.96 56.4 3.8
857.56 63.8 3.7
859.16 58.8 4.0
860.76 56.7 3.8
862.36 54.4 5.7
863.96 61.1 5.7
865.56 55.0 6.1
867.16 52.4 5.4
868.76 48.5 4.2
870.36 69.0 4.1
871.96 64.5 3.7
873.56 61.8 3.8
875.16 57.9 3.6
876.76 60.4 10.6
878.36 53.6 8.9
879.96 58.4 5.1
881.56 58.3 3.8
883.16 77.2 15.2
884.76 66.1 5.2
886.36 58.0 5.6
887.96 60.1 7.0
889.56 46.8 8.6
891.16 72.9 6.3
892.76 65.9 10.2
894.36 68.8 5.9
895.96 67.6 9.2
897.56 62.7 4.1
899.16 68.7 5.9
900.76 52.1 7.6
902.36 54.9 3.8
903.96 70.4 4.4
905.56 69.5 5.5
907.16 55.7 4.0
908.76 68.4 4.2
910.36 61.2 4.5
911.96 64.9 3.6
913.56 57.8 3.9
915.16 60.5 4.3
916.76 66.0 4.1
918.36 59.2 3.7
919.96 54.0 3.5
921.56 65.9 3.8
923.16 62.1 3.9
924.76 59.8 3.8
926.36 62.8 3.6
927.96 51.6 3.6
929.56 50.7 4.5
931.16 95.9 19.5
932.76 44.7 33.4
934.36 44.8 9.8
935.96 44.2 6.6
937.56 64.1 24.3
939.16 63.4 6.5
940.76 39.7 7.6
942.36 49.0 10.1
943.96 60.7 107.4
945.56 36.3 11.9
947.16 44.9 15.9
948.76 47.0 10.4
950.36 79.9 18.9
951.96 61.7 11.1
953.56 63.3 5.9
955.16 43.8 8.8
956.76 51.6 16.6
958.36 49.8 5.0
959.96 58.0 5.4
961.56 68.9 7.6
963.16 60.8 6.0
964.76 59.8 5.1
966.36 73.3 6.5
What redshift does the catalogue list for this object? 0.21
